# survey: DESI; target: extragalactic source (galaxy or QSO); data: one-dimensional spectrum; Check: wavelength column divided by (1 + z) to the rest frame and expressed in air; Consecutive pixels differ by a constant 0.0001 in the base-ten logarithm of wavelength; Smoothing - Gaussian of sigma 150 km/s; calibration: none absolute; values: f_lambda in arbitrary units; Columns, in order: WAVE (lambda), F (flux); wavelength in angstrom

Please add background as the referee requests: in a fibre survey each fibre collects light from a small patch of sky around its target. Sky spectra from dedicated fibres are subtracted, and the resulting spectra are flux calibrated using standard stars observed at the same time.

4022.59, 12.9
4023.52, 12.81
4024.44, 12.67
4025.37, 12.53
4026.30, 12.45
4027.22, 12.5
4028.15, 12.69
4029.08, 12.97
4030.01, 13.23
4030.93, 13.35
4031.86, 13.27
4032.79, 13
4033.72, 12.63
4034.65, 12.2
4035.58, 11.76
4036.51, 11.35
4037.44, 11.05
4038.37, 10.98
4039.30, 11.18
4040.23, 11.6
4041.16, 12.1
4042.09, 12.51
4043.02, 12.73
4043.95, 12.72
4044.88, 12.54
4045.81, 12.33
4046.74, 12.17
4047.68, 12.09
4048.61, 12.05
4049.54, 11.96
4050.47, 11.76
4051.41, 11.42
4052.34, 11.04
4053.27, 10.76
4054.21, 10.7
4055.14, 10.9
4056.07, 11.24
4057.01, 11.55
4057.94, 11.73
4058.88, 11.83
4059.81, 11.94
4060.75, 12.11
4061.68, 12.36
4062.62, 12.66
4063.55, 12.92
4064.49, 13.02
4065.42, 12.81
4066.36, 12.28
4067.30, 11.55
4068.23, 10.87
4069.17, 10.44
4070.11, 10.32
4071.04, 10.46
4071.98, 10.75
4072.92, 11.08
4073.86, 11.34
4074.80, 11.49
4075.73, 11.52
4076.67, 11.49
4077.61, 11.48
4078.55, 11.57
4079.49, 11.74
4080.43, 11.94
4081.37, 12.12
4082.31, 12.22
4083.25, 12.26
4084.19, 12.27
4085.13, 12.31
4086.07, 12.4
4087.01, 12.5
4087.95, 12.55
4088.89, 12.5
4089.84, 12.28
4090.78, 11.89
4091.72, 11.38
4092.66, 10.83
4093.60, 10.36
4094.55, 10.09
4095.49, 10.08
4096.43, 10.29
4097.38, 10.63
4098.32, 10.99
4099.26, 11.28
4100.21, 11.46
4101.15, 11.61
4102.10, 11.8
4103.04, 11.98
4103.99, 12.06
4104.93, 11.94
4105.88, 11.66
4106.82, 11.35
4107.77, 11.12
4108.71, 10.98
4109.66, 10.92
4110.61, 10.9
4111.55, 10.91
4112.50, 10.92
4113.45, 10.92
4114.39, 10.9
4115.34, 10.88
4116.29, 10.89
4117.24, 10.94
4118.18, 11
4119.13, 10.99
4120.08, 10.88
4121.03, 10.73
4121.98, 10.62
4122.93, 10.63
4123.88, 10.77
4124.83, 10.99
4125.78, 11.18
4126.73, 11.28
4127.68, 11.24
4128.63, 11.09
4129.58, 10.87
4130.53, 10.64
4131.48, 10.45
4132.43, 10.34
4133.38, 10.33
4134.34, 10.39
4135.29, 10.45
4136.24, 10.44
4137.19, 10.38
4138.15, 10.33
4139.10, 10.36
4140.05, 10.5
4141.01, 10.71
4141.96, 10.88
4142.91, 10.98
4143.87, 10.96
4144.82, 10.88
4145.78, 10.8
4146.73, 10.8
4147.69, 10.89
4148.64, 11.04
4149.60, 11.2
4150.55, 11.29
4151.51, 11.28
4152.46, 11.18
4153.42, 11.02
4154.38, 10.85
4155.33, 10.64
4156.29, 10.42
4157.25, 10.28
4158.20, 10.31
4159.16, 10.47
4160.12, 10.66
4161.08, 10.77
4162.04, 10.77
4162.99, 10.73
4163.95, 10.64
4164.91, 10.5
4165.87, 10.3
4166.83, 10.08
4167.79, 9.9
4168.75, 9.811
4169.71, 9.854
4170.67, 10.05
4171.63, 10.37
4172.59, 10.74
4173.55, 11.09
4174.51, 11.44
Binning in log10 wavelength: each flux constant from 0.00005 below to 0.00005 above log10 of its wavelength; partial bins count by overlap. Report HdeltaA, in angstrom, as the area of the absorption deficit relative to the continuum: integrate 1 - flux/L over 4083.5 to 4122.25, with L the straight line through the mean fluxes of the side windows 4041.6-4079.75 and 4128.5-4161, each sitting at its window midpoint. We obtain -0.3 angstrom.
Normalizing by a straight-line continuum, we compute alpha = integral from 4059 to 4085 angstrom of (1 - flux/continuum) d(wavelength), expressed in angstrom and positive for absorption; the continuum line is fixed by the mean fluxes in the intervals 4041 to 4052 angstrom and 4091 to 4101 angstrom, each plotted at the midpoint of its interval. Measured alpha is -0.6 angstrom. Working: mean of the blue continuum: 12.2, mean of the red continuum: 10.8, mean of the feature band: 11.8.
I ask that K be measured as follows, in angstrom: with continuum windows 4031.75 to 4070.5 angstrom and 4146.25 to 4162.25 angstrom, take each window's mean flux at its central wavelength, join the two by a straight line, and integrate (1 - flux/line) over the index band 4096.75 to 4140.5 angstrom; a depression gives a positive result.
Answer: 0.9 angstrom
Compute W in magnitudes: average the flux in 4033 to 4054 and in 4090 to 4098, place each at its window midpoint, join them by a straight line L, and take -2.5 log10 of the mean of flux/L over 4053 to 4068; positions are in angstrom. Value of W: -0.04 mag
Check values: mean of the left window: 11.9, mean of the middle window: 11.9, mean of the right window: 10.8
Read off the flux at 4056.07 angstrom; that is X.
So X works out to 11.24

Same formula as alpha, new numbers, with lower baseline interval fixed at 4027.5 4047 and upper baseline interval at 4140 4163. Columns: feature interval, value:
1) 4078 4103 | 0.0 angstrom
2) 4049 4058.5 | 0.6 angstrom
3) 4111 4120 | 0.3 angstrom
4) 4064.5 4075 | 0.5 angstrom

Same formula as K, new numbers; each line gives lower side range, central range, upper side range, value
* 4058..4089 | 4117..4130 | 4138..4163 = 0.2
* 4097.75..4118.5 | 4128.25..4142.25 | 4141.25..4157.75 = 0.6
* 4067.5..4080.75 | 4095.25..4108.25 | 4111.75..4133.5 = -0.4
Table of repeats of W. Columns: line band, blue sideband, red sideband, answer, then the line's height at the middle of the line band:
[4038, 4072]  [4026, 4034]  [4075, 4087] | 0.06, 12.4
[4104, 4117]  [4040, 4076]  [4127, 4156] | 0.00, 11.1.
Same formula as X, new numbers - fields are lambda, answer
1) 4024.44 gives 12.67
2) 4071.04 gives 10.46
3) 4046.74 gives 12.17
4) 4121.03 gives 10.73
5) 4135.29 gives 10.45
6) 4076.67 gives 11.49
